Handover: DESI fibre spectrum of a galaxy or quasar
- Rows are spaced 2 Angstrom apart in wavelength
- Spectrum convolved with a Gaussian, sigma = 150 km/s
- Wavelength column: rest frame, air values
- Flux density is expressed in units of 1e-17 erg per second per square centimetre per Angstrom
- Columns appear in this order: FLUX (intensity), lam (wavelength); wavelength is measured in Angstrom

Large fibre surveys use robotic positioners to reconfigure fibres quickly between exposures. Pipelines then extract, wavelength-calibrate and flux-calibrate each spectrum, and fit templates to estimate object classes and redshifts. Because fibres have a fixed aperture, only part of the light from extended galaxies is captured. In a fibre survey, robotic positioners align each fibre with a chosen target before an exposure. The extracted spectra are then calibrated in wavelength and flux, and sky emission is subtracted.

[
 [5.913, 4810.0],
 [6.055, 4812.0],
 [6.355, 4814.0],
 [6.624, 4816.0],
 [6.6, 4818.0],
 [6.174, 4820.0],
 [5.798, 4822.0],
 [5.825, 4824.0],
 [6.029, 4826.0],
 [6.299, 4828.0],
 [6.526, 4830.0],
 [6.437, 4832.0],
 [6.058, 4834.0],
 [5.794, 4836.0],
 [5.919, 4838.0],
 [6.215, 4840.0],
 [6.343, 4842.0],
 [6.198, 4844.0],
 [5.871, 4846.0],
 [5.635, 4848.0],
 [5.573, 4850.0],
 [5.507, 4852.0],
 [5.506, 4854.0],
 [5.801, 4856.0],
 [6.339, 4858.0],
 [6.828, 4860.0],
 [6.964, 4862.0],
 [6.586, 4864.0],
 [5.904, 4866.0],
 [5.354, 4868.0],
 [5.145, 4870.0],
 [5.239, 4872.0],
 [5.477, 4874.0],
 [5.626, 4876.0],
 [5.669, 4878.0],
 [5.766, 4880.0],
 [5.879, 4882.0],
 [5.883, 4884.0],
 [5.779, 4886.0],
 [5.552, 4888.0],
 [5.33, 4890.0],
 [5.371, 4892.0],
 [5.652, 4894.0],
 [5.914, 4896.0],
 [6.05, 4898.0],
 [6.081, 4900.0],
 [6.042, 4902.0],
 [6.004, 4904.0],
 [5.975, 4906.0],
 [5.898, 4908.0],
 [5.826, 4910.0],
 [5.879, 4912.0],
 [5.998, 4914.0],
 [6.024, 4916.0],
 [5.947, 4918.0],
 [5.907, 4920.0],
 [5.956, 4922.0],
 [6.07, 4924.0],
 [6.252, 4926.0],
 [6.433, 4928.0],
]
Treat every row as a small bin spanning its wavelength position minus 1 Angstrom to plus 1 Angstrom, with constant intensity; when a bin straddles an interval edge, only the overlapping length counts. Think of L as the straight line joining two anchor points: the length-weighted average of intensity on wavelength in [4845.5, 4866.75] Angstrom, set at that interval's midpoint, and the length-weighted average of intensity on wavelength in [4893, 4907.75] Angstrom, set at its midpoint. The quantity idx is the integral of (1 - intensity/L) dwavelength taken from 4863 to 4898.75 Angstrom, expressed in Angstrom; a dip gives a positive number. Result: 1.9 Angstrom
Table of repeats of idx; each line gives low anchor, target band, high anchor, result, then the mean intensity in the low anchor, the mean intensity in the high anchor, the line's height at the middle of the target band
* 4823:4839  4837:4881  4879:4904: 0.56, 6.11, 5.78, 5.96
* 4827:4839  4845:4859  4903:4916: 0.84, 6.17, 5.94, 6.11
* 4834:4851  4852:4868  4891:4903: -0.68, 5.95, 5.85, 5.92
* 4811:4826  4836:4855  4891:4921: 0.76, 6.19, 5.9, 6.1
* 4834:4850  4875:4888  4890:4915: 0.34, 5.97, 5.87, 5.9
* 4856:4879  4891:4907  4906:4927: 0.18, 5.92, 5.98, 5.95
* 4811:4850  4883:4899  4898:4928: 0.92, 6.13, 6.01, 6.04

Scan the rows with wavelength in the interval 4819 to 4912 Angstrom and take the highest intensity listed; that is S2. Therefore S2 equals 6.964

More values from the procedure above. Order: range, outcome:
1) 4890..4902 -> 6.081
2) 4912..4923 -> 6.024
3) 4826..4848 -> 6.526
